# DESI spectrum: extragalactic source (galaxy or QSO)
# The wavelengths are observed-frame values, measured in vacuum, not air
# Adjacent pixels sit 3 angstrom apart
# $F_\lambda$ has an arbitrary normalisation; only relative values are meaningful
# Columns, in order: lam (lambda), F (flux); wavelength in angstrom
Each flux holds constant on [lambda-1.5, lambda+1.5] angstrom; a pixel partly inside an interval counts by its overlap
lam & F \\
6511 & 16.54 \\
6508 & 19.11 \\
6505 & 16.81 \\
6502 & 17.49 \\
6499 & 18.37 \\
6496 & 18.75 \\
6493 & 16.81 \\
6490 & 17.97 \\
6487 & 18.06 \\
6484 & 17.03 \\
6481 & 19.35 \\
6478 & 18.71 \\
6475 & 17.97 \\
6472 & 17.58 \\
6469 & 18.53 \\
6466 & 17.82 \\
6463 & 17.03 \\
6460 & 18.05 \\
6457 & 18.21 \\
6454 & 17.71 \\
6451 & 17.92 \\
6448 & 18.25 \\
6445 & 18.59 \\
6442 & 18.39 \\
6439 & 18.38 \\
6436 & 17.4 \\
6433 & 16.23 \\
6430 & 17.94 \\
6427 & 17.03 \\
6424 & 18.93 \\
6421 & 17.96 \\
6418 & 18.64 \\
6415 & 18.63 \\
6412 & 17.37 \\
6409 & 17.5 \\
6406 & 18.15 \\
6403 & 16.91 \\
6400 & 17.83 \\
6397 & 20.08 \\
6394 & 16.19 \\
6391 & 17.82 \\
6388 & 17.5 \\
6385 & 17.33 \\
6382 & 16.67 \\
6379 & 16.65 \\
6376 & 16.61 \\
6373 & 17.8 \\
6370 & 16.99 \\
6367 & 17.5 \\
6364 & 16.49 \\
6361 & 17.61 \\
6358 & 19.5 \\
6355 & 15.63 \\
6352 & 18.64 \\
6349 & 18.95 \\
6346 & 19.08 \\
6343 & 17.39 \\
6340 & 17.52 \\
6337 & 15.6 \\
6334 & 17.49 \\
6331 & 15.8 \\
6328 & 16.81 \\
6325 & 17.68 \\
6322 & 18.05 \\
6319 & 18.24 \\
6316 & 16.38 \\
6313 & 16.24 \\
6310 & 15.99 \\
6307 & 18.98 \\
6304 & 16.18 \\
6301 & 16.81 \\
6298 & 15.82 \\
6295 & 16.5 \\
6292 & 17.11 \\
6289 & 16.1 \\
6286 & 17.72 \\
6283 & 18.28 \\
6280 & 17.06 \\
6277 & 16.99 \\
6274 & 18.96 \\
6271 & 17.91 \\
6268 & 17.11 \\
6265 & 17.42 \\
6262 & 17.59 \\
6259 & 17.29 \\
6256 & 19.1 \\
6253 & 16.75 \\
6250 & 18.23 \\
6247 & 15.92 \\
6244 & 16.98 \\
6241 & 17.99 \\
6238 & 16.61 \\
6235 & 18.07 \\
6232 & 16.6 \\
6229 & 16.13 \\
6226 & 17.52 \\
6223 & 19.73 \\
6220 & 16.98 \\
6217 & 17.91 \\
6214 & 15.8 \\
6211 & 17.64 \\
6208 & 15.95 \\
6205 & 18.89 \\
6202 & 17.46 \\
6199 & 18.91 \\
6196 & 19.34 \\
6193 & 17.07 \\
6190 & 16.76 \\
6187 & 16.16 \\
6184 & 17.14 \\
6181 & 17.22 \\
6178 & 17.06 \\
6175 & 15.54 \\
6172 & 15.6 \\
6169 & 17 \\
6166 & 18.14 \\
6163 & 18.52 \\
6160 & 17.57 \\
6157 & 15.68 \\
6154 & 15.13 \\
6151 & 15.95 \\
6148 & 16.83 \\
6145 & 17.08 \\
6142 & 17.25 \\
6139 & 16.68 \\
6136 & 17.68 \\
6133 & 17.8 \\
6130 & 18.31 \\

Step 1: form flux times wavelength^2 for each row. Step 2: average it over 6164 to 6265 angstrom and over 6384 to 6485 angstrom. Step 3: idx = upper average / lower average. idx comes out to 1.11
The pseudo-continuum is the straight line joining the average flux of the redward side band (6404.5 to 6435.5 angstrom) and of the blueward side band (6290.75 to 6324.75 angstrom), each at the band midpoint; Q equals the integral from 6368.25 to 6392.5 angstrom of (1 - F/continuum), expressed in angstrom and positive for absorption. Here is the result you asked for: 0.5 angstrom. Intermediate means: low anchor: 17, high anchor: 17.8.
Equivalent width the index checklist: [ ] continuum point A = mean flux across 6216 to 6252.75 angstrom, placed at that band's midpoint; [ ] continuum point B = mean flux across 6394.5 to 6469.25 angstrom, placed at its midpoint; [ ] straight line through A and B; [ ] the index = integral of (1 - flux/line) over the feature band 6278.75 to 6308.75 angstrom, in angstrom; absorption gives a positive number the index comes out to 0.8 angstrom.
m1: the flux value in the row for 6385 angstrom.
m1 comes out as 17.33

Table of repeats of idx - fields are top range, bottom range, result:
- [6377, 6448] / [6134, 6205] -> 1.12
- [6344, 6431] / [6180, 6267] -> 1.07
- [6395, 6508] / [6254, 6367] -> 1.08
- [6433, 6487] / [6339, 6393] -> 1.06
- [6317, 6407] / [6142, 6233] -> 1.08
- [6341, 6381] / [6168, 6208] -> 1.08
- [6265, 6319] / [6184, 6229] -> 1.00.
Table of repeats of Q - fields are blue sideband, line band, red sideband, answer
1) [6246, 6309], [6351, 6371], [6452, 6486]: 0.2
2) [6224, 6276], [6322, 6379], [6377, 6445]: 0.7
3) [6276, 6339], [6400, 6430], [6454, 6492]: -0.5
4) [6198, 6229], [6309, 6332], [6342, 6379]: 0.9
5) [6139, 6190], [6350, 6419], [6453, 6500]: 0.2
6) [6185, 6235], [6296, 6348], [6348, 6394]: 1.0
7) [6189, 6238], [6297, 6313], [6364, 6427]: 0.8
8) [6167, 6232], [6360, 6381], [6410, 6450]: 0.8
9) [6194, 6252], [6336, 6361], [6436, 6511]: -0.1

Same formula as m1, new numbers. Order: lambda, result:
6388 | 17.5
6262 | 17.59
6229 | 16.13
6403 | 16.91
